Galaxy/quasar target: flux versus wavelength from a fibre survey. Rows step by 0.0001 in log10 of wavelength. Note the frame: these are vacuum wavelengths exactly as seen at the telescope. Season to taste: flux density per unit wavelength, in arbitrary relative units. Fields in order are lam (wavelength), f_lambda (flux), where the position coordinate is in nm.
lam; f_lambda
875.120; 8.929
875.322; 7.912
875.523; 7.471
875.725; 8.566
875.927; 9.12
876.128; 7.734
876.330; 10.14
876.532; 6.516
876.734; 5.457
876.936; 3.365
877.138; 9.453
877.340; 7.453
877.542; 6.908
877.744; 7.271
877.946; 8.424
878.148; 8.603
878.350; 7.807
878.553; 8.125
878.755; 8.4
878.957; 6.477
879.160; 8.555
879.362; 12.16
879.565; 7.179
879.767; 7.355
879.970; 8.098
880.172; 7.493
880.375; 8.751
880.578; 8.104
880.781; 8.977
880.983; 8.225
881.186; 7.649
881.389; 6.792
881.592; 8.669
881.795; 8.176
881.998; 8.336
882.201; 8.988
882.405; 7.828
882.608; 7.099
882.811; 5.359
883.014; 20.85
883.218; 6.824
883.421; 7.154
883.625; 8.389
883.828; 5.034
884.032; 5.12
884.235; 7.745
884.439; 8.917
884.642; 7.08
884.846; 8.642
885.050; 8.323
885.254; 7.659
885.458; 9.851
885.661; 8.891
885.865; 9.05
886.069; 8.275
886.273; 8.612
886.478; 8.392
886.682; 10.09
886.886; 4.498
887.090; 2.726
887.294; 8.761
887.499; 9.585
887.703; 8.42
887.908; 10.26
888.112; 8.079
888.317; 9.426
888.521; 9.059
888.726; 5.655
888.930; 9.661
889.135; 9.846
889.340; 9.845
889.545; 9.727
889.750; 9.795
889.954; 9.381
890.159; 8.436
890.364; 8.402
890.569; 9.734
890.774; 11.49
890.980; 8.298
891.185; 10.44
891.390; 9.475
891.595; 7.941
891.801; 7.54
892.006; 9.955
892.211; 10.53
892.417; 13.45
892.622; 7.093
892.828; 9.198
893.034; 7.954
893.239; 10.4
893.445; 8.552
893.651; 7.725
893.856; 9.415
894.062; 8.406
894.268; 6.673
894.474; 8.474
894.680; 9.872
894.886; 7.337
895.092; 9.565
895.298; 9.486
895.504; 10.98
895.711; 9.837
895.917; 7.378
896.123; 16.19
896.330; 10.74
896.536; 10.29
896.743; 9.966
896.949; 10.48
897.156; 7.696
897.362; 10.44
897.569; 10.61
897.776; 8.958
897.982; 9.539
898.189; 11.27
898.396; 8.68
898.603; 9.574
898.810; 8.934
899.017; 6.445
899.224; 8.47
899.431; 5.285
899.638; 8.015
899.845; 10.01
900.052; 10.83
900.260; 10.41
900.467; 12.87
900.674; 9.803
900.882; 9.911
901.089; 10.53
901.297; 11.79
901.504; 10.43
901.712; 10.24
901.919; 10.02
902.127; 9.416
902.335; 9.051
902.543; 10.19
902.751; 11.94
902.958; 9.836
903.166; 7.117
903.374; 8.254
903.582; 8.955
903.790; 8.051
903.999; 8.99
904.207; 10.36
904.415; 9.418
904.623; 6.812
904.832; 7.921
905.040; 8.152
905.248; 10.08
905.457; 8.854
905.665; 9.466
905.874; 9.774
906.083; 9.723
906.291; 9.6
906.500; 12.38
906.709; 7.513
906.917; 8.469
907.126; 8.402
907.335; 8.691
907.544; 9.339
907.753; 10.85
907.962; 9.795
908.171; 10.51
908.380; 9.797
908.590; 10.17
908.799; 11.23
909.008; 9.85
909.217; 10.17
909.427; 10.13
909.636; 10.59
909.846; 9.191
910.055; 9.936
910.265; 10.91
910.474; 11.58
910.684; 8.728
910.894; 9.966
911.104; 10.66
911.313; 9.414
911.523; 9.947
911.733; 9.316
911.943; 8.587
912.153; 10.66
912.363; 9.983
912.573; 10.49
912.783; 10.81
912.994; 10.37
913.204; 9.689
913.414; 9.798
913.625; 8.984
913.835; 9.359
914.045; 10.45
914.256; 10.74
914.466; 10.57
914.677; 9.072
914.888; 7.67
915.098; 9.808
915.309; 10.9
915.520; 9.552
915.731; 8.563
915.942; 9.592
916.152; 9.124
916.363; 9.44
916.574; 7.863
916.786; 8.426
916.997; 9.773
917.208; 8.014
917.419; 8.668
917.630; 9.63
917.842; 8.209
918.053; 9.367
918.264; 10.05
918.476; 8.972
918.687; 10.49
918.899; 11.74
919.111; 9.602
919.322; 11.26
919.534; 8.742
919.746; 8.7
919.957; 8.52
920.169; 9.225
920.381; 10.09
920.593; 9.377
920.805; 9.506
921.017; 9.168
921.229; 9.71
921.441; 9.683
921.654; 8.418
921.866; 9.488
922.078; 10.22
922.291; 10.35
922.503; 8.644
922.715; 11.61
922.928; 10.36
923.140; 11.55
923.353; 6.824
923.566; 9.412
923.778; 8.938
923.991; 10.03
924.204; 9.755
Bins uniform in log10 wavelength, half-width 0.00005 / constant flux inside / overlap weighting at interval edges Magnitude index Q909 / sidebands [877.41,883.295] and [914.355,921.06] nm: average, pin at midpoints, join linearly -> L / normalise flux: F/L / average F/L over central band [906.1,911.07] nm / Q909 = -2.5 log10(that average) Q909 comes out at -0.09 mag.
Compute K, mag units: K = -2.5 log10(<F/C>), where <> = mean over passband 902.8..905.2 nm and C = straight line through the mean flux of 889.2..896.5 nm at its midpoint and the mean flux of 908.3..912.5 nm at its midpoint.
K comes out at 0.14 mag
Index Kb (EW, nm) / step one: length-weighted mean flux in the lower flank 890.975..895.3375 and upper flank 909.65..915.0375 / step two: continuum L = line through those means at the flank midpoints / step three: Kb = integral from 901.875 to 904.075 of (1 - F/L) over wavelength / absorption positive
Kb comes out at 0.05 nm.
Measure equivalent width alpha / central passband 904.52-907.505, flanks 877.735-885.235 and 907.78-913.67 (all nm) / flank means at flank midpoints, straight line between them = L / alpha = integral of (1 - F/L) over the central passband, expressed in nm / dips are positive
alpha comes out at 0.23 nm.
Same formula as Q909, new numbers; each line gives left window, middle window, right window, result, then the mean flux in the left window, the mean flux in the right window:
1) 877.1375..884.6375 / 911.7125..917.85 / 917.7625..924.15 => -0.012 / 8.15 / 9.62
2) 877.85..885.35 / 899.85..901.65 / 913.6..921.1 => -0.211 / 8.2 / 9.43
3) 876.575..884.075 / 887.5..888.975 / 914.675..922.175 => -0.053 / 7.98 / 9.35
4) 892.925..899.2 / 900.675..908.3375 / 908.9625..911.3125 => 0.040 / 9.38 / 10.1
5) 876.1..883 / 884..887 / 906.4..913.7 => 0.031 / 7.99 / 9.91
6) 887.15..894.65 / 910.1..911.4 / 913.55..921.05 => -0.097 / 9.06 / 9.43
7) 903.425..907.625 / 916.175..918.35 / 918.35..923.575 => 0.068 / 9.04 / 9.67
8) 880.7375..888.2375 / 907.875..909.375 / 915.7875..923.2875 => -0.125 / 8.2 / 9.51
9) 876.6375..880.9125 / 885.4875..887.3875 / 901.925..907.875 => 0.062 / 7.84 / 9.21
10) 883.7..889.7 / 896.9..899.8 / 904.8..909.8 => 0.017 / 8.2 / 9.66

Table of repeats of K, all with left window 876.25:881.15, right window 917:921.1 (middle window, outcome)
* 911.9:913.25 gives -0.11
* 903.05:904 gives 0.08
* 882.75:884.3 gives -0.04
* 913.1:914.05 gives -0.04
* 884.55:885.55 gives -0.02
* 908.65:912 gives -0.11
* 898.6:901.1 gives -0.07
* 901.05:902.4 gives -0.17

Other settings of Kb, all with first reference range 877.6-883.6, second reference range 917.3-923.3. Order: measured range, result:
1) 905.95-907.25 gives -0.02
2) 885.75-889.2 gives 0.15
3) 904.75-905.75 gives 0.03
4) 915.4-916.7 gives 0.07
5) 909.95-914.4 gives -0.29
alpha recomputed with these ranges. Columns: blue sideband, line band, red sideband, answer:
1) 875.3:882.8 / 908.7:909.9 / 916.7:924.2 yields -0.15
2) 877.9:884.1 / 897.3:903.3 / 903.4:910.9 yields -0.30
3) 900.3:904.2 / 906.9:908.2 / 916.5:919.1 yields 0.03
